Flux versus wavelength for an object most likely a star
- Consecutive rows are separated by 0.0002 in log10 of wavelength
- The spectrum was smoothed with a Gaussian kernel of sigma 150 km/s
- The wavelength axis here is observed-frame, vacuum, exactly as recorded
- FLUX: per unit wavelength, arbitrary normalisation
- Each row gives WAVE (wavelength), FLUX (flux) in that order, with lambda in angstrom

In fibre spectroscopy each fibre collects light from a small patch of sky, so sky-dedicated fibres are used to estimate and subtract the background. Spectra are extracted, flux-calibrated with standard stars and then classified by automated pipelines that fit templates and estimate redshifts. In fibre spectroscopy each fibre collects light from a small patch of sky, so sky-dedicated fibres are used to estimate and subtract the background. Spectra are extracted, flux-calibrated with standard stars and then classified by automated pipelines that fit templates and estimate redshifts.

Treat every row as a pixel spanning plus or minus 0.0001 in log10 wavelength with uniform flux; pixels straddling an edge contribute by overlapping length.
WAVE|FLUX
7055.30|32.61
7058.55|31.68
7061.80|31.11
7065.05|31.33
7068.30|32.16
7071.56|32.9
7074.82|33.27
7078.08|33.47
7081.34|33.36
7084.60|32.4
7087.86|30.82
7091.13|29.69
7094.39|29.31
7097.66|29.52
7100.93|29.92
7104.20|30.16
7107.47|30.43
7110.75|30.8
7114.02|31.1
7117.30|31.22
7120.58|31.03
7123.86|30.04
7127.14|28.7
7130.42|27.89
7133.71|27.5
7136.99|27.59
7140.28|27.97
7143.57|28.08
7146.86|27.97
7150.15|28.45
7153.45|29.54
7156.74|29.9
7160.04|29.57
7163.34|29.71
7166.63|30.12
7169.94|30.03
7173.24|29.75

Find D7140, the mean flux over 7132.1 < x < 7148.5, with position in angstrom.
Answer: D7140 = 27.8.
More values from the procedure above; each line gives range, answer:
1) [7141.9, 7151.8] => 28.2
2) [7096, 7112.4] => 30.2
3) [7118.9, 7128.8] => 29.9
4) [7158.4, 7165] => 29.7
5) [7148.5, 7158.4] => 29.3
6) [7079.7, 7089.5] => 32.2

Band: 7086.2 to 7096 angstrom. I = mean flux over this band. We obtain 30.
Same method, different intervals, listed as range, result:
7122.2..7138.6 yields 28.4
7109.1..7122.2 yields 31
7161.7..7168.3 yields 29.9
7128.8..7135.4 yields 27.7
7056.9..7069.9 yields 31.6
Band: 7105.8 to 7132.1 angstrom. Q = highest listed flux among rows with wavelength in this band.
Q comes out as 31.22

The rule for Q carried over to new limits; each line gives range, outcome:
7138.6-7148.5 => 28.08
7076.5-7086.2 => 33.47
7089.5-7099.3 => 29.69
